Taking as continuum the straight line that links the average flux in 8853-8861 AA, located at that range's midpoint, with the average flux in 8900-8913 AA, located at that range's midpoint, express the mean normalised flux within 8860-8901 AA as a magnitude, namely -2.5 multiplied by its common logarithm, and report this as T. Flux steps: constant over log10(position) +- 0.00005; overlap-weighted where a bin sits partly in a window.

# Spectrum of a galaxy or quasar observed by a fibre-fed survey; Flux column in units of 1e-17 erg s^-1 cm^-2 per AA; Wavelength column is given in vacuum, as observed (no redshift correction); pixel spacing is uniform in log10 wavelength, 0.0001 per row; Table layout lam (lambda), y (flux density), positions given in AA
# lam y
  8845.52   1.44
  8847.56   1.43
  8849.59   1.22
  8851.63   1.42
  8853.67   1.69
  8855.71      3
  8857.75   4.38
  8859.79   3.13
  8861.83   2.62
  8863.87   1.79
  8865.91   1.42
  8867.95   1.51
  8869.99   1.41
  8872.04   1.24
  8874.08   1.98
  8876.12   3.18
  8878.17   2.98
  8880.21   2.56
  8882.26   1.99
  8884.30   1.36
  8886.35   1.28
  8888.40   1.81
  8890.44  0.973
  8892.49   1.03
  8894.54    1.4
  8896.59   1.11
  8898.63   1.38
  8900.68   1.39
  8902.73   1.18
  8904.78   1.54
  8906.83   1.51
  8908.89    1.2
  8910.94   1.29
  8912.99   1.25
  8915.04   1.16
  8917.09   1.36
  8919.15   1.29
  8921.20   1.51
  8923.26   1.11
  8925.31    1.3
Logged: 0.28 mag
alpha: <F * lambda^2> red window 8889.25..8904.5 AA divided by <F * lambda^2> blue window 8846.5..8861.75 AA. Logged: 0.5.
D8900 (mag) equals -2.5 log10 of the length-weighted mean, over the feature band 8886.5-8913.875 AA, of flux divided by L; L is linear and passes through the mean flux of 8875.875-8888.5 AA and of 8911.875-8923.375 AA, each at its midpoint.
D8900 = 0.27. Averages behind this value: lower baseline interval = 2.13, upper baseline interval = 1.29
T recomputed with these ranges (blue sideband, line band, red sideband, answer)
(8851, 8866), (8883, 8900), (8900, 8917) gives 0.30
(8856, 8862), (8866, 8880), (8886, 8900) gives 0.20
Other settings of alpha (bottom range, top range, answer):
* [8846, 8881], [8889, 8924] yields 0.60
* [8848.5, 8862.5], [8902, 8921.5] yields 0.54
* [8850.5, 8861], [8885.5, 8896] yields 0.48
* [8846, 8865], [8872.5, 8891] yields 0.89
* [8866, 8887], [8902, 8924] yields 0.68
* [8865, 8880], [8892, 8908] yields 0.67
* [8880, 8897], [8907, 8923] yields 0.89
